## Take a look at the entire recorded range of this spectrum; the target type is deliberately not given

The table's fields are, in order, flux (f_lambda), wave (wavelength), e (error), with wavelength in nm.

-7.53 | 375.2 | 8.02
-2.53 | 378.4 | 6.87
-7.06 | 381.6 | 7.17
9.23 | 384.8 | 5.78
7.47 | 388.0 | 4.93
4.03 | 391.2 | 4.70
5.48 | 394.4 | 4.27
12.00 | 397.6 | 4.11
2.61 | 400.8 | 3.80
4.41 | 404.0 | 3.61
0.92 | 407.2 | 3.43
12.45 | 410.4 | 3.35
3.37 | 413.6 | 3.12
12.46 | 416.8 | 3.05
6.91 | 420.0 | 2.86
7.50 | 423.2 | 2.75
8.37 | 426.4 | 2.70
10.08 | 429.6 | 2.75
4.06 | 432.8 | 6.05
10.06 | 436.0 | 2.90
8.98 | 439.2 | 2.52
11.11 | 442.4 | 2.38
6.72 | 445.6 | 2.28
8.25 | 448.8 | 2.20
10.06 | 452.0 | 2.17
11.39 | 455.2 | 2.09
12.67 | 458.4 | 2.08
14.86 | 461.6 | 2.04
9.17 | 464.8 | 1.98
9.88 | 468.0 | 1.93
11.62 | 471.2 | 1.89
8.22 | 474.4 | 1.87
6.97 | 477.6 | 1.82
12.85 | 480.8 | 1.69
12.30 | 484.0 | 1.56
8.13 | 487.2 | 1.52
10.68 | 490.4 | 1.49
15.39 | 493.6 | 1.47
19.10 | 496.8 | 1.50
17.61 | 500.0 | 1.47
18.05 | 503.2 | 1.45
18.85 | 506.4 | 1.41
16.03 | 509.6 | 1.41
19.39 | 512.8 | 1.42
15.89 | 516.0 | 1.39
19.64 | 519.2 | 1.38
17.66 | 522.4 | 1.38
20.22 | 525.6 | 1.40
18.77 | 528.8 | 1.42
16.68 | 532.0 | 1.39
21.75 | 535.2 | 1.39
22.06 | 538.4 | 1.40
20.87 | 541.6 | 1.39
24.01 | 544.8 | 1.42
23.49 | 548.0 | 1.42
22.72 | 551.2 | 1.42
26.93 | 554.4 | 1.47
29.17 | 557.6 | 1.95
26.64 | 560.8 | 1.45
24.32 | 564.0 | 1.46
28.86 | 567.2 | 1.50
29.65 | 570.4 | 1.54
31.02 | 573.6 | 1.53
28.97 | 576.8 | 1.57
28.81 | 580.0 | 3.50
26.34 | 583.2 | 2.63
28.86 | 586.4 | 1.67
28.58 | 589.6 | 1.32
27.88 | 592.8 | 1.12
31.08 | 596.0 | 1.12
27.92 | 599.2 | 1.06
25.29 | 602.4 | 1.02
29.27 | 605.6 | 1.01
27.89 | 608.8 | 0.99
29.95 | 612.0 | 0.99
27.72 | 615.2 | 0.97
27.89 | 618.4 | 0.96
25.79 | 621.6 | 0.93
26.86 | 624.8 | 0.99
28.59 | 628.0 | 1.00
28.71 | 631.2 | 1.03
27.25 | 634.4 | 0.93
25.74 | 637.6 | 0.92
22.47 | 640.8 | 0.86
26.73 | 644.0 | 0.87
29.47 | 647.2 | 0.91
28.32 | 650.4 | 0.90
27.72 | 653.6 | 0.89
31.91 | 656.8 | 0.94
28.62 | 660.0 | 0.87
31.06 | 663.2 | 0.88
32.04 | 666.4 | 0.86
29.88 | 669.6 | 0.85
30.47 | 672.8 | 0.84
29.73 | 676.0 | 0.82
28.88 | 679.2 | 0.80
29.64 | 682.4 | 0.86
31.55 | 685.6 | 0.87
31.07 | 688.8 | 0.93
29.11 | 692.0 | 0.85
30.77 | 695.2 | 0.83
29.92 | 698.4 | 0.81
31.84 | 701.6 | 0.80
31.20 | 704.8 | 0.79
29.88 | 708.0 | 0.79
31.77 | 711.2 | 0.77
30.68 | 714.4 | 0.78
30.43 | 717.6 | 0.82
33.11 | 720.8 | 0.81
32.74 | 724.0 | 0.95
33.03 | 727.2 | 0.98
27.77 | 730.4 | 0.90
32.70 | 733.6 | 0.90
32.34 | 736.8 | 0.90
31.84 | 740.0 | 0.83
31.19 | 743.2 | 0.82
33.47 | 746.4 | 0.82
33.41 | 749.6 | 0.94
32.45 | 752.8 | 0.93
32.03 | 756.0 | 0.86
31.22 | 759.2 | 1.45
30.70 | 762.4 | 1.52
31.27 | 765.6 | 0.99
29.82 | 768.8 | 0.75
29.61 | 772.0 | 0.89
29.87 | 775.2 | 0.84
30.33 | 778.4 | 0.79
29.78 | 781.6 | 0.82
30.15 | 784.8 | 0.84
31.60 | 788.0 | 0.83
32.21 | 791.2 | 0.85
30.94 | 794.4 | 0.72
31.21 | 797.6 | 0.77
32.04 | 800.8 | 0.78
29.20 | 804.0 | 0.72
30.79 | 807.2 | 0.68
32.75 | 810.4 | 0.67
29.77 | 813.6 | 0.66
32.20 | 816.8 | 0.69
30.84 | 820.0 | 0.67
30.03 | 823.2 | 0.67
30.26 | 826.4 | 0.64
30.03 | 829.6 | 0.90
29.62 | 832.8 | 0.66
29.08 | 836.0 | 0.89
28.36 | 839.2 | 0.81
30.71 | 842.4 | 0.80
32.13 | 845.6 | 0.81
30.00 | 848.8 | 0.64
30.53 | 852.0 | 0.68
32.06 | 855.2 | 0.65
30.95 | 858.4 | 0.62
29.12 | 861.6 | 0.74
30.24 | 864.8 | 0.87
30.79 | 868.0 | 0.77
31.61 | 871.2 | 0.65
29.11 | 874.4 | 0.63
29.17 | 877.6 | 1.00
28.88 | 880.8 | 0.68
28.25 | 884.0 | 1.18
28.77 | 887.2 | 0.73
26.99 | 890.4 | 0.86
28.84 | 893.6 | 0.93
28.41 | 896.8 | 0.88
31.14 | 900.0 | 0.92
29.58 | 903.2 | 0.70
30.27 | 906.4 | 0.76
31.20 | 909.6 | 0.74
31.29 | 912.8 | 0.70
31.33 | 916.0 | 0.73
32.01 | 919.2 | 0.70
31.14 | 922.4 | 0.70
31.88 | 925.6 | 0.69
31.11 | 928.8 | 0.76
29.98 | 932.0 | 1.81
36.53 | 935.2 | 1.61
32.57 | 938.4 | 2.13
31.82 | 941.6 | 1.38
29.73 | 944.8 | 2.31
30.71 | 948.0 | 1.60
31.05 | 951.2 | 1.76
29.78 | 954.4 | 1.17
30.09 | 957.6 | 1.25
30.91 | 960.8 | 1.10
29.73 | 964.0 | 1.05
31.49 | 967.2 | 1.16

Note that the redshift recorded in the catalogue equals 0.238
